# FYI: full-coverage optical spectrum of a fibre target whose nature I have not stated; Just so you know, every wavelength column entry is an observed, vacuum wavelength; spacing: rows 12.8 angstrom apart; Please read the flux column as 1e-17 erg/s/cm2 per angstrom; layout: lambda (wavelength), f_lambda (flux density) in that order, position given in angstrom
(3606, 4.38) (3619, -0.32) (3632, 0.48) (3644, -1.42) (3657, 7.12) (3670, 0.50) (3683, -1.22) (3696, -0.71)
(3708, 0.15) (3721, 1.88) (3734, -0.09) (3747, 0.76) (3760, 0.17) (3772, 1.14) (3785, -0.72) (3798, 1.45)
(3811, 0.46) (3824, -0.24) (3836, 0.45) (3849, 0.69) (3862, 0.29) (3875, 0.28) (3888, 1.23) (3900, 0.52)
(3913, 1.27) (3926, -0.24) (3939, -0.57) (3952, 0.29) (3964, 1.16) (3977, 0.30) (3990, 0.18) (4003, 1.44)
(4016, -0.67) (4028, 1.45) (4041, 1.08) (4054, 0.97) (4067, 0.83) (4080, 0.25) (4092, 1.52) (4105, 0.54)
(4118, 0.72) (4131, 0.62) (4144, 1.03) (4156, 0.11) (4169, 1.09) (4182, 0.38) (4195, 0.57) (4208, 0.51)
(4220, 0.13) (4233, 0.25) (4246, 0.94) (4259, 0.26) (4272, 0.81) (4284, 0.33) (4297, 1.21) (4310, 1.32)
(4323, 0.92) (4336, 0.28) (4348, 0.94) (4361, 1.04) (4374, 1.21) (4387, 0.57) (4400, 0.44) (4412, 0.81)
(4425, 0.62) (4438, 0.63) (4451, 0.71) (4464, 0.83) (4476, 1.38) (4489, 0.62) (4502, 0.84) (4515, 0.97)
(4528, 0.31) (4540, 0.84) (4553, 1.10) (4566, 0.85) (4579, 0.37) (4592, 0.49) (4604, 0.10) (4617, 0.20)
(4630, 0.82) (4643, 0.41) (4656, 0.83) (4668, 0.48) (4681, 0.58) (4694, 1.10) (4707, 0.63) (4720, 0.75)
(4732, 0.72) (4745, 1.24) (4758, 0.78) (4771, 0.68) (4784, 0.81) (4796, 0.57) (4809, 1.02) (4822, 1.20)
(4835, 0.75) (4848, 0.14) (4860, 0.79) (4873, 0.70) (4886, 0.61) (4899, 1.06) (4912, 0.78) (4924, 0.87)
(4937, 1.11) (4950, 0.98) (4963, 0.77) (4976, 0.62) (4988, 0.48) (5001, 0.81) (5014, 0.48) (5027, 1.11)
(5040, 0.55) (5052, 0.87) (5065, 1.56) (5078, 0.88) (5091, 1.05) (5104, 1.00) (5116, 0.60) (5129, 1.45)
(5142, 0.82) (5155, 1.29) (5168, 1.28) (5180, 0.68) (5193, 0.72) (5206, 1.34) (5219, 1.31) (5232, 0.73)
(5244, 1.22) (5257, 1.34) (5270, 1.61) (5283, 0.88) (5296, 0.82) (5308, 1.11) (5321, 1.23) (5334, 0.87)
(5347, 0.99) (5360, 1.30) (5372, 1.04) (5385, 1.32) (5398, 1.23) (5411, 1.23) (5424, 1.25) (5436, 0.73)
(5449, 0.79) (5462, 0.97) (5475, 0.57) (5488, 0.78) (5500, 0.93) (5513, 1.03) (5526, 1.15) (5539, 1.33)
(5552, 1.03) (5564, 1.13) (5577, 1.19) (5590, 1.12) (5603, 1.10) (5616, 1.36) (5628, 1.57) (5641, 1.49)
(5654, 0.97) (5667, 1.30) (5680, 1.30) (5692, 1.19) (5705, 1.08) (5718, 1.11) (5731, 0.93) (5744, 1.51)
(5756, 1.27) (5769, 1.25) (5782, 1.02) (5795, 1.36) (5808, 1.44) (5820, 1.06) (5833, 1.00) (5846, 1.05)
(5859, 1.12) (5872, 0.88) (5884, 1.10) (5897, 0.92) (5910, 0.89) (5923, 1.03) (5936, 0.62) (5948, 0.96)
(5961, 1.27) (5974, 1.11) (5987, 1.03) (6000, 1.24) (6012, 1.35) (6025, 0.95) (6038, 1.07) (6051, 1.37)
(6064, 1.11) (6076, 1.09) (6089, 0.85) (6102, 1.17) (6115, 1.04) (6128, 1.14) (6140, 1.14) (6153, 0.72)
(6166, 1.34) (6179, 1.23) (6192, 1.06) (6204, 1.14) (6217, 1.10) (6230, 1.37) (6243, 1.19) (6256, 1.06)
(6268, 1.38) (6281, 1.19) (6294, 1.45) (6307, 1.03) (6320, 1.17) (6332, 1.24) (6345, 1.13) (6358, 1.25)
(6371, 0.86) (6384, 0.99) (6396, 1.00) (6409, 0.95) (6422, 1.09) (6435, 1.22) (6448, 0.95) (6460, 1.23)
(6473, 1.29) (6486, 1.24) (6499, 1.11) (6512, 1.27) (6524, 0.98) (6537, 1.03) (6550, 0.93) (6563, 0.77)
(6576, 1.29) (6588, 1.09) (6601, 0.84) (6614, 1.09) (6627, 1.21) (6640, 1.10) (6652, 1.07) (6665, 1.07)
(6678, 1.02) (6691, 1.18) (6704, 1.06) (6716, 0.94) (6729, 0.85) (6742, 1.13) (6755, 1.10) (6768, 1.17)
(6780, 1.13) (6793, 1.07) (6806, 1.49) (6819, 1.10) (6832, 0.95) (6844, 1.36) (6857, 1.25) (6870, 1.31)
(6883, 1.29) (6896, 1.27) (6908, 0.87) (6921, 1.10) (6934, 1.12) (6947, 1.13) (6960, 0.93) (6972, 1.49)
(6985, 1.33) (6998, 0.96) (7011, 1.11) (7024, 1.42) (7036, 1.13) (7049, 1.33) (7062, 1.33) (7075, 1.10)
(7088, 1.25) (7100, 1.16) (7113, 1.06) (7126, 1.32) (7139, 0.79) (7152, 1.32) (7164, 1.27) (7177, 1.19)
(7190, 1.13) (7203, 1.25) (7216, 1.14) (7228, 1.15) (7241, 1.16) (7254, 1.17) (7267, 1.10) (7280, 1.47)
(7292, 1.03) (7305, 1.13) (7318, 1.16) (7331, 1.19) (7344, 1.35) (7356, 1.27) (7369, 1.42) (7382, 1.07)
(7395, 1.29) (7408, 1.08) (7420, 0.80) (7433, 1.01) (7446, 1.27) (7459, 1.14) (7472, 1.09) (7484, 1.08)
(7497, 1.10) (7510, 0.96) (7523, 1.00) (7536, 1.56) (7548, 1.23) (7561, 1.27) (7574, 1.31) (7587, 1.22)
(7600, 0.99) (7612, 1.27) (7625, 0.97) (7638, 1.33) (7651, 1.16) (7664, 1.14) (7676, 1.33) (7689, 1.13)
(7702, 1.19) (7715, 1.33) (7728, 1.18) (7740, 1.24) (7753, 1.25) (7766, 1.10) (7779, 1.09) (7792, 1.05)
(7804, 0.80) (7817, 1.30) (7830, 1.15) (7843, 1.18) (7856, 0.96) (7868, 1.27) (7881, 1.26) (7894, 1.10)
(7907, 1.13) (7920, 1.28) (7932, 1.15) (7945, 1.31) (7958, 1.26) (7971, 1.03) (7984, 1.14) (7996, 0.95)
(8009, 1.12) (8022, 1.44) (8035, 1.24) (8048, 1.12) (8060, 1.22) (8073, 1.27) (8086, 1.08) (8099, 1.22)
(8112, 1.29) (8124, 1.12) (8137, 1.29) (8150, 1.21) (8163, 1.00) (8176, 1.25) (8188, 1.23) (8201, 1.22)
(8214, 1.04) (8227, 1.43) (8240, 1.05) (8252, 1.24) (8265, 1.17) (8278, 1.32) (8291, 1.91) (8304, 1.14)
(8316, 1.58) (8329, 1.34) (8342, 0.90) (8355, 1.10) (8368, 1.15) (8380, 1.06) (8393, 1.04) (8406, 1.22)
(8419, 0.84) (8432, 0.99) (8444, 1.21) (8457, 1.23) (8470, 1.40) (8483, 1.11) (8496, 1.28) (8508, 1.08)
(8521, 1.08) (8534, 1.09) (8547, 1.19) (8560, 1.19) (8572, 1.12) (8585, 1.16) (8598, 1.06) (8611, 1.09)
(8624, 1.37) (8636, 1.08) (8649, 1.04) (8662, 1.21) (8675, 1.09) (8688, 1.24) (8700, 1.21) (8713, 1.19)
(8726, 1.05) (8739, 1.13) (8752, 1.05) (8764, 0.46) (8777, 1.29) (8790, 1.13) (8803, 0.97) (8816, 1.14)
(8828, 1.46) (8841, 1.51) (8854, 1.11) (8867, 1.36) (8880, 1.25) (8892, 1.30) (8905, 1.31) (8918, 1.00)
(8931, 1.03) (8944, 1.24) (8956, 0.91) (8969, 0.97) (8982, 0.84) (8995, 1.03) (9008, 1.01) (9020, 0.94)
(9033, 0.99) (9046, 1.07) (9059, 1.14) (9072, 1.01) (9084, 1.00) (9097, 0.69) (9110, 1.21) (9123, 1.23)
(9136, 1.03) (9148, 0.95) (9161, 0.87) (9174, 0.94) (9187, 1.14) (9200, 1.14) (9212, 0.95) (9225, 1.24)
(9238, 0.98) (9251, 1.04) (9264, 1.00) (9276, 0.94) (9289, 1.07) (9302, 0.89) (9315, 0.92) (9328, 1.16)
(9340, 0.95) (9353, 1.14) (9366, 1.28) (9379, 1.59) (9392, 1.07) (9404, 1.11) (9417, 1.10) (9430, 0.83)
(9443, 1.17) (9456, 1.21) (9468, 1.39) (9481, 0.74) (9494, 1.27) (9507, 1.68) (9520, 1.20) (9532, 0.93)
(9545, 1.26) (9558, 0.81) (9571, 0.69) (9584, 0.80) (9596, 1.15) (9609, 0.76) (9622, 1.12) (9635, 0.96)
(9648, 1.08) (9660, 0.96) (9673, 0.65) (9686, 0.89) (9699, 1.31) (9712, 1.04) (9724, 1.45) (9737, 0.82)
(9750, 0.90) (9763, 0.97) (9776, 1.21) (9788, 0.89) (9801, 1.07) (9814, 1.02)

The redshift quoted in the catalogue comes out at 0.264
